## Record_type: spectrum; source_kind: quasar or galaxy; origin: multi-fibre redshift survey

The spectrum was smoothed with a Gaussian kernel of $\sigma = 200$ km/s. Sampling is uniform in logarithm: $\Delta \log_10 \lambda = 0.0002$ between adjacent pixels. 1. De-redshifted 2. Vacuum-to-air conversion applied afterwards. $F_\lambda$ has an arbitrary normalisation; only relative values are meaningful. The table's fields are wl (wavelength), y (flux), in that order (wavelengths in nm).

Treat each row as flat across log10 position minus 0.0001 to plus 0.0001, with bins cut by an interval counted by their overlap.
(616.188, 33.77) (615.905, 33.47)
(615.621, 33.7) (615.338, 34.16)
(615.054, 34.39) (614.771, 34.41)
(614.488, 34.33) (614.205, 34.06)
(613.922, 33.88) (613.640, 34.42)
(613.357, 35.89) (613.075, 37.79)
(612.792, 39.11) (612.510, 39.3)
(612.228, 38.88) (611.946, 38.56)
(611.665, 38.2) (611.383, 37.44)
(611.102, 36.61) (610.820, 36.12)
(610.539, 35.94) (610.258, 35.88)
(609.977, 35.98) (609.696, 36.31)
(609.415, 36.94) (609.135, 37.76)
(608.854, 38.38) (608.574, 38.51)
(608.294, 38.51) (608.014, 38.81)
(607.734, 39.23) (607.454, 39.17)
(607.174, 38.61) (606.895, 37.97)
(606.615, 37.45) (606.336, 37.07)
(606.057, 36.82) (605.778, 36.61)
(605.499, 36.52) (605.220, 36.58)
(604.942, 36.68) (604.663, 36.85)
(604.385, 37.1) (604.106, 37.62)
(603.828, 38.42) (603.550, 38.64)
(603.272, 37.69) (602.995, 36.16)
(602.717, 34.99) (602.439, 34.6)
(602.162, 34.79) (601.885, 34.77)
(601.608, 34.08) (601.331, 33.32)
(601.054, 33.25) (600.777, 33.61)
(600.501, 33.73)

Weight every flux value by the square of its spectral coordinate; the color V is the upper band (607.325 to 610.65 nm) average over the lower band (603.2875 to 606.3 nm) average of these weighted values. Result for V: 1.0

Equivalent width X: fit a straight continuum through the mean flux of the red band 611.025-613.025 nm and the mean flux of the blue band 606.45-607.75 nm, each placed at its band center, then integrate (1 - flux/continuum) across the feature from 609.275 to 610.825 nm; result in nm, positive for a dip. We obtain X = 0.09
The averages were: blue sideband 38.4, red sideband 38.3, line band 36.2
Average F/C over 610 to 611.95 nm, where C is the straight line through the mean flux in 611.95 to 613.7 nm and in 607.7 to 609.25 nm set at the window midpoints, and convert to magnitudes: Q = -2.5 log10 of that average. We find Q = 0.037 mag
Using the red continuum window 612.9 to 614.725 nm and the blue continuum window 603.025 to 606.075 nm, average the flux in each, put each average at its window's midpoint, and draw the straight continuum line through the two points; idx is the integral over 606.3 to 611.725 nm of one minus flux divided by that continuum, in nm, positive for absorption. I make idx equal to -0.202 nm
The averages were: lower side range 37.2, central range 37.5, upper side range 35.1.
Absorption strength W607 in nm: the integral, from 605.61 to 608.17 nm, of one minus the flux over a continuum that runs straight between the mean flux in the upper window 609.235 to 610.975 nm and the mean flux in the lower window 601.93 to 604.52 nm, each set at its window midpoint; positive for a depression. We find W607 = -0.110 nm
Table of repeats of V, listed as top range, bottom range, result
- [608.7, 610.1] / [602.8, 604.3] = 1.01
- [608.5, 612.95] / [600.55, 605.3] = 1.07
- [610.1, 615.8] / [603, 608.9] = 0.98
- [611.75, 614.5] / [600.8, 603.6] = 1.09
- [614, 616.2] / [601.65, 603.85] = 0.98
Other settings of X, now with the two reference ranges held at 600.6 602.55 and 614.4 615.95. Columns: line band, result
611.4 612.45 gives -0.135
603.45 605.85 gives -0.222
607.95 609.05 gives -0.143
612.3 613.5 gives -0.140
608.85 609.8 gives -0.088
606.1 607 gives -0.088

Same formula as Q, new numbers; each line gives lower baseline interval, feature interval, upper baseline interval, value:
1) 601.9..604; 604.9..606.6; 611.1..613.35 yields 0.005 mag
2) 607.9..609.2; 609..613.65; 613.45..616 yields -0.022 mag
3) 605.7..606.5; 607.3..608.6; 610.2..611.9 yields -0.057 mag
